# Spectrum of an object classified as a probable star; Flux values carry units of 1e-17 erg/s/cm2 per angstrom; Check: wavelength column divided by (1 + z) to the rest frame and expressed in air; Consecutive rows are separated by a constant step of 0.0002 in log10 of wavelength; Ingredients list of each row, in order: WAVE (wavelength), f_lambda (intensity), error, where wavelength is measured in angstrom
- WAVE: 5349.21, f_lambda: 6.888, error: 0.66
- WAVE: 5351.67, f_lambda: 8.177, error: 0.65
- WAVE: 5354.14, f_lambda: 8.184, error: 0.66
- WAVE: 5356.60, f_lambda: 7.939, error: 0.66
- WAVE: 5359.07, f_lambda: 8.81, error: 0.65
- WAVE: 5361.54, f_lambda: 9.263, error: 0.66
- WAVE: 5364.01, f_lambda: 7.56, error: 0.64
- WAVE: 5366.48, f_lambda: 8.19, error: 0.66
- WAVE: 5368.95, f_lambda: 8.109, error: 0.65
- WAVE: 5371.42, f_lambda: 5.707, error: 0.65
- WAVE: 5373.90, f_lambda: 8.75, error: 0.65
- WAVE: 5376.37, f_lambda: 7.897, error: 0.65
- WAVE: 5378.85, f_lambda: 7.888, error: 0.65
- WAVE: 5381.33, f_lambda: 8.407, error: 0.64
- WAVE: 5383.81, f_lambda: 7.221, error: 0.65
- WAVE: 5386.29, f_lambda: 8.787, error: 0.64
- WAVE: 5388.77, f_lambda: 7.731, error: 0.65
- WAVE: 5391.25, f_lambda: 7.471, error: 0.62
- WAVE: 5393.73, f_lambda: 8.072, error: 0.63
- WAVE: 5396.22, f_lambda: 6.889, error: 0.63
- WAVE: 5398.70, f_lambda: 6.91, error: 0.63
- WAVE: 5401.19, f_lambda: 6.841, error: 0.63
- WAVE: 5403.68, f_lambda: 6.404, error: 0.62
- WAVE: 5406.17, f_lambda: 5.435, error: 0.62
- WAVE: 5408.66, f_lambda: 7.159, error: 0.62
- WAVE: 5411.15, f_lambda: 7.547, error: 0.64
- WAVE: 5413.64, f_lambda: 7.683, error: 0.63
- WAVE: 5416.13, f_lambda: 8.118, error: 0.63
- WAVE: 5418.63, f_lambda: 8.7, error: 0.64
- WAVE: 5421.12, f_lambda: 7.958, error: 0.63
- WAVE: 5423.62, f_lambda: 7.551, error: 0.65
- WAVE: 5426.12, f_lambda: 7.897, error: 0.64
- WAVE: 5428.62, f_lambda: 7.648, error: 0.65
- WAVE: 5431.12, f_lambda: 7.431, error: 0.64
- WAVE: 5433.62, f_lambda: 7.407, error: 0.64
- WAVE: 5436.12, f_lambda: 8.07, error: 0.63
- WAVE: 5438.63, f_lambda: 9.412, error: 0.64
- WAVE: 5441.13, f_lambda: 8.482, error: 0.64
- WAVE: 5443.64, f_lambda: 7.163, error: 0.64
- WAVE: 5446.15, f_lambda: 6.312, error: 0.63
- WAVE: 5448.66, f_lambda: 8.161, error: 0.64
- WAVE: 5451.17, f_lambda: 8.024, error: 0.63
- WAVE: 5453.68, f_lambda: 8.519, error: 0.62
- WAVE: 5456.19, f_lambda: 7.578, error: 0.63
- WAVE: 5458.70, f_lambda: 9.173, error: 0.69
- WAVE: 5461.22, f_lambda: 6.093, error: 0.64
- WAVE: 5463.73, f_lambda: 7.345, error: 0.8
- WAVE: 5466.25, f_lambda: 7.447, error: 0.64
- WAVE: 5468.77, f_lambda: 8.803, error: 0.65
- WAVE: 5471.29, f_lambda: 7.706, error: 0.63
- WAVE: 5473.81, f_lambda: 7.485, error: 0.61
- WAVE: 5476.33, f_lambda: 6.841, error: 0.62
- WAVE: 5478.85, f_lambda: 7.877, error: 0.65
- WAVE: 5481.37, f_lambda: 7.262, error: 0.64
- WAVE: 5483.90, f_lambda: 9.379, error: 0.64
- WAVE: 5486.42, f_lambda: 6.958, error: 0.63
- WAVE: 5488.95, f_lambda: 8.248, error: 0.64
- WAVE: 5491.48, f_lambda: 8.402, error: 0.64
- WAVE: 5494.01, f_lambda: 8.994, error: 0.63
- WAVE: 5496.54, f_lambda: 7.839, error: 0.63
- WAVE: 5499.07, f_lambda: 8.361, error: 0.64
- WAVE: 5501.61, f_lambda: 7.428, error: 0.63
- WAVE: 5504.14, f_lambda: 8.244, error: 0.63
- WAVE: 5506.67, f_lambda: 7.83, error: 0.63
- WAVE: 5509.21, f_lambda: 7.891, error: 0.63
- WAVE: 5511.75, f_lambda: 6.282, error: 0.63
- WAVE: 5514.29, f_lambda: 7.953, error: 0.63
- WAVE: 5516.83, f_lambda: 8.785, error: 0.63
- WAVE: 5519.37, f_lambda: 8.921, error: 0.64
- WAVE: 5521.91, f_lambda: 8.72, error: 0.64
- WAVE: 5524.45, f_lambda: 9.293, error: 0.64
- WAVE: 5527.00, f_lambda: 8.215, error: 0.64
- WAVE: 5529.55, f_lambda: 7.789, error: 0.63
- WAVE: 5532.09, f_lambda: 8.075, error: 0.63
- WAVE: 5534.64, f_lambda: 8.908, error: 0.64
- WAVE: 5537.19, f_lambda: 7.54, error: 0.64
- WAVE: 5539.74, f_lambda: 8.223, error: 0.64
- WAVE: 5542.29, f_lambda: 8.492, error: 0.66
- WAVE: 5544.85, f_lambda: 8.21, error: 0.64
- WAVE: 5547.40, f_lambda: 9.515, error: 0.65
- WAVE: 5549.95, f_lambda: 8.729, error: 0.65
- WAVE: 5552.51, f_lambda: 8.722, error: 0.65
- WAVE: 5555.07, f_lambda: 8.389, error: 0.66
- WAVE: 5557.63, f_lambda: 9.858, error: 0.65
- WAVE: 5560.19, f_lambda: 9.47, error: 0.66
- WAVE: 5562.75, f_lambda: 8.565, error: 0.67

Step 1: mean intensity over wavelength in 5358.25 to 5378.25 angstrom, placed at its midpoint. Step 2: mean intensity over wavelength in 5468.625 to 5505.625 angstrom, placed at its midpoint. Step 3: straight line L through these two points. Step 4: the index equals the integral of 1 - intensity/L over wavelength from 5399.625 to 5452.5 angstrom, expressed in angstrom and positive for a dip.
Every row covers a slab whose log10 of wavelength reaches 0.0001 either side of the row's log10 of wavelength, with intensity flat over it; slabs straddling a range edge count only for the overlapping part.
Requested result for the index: 2.66 angstrom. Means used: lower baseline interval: 8.01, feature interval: 7.59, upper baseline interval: 7.96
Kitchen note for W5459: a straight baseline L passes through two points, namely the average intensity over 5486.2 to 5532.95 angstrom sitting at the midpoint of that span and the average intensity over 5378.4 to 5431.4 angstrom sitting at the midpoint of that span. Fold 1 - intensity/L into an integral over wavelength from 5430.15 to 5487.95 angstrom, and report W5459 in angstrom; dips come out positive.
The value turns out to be 0.46 angstrom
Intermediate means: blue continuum 7.53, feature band 7.78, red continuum 8.14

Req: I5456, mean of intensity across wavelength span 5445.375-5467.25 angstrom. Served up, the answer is 7.66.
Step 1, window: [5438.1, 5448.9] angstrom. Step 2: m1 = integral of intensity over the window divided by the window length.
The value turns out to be 7.78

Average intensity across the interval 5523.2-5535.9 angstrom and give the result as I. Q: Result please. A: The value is 8.45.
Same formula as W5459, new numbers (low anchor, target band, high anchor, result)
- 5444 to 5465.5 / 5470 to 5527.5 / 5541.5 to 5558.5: 1.01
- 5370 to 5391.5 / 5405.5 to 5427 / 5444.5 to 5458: 0.44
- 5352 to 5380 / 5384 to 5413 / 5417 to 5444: 2.90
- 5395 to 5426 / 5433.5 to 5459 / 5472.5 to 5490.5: -1.69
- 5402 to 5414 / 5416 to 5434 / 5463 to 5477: -2.12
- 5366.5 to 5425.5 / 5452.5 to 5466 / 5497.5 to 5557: 0.33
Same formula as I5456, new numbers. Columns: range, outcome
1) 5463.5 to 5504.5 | 7.93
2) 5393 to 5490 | 7.64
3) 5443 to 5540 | 7.95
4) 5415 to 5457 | 7.91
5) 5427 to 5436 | 7.59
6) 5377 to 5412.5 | 7.35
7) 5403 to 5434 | 7.48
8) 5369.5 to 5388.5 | 7.81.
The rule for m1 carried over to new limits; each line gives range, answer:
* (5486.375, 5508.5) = 8.09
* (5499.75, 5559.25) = 8.36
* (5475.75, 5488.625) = 7.75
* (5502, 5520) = 7.93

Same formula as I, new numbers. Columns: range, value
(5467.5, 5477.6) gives 7.71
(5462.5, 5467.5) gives 7.39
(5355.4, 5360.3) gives 8.37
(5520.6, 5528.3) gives 8.74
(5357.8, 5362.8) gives 9.01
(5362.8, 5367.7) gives 7.88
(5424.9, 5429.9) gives 7.77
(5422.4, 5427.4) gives 7.72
